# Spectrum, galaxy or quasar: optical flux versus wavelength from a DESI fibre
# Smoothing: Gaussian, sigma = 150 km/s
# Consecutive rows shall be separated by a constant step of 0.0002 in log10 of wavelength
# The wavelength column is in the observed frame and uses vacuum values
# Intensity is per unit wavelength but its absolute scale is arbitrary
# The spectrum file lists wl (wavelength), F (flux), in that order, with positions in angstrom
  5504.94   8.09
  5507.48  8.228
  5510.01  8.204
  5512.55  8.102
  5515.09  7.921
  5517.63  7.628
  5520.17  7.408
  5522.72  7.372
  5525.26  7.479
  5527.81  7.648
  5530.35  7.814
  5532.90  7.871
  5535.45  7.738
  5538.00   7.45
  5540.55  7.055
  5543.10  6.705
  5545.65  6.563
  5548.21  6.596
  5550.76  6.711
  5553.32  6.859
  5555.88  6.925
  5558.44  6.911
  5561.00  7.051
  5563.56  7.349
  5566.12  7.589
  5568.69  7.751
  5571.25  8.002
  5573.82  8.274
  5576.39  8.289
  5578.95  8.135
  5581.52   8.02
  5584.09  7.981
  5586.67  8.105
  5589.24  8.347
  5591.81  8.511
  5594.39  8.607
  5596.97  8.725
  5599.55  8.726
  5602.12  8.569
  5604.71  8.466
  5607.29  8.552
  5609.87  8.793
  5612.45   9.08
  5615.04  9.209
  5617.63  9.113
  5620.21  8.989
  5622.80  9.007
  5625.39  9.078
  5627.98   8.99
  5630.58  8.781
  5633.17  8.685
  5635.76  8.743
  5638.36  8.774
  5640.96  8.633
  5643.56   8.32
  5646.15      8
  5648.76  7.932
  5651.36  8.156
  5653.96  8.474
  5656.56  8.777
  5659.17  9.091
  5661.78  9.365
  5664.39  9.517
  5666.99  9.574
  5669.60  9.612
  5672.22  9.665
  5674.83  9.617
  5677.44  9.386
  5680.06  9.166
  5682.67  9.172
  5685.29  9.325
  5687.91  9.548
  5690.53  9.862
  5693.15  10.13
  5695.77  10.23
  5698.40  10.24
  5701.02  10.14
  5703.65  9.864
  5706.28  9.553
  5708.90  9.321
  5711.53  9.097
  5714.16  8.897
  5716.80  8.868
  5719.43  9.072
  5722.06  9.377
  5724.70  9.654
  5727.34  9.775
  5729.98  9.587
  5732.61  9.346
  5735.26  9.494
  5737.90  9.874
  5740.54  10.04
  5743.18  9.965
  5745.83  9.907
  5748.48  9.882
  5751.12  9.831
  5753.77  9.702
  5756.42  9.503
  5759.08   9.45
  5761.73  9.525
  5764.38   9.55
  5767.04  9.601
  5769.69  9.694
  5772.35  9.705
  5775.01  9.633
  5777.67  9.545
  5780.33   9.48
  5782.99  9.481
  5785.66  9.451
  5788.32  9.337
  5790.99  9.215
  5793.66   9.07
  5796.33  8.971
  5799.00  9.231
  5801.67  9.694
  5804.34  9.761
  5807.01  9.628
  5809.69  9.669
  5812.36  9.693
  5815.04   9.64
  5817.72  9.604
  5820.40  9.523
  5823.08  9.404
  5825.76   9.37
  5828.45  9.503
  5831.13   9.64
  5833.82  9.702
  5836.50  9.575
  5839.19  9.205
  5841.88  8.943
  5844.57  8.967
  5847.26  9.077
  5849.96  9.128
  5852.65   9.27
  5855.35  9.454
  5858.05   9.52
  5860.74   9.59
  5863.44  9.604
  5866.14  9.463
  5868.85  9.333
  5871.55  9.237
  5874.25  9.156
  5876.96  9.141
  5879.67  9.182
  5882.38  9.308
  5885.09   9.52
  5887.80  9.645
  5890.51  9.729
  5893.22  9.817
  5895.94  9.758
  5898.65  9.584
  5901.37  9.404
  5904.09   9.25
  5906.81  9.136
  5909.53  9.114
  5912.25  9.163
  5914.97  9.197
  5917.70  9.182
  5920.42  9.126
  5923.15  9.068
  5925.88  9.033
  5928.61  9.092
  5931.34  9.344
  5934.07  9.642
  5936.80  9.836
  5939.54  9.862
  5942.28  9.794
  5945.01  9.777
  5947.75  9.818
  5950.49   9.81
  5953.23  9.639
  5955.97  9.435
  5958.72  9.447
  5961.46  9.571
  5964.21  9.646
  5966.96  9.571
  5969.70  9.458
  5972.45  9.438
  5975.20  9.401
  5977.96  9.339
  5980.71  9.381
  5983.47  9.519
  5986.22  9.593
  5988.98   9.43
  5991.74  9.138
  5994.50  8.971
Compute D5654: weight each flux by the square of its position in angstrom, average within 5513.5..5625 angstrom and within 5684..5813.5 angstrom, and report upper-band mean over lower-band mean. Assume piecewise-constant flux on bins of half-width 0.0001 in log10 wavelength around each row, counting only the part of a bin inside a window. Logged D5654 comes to 1.29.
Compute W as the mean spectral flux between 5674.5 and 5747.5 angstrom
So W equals 9.59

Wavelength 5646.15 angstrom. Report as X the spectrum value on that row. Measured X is 8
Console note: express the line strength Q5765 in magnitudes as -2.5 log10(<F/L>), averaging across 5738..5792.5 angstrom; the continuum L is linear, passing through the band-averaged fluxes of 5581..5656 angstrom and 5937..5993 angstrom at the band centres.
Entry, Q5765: -0.07 mag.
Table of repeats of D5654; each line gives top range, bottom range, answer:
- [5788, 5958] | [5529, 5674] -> 1.25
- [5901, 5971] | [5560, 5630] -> 1.26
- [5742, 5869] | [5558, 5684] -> 1.17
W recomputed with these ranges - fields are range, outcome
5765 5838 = 9.51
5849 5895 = 9.42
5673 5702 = 9.71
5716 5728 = 9.35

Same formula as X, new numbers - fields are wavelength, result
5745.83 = 9.907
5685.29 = 9.325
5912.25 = 9.163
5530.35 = 7.814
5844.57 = 8.967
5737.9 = 9.874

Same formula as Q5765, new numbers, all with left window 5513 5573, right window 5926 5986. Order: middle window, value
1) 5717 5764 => -0.15 mag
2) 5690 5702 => -0.24 mag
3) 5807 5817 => -0.10 mag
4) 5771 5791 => -0.11 mag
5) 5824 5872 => -0.05 mag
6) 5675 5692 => -0.17 mag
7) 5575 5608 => -0.11 mag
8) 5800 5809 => -0.11 mag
